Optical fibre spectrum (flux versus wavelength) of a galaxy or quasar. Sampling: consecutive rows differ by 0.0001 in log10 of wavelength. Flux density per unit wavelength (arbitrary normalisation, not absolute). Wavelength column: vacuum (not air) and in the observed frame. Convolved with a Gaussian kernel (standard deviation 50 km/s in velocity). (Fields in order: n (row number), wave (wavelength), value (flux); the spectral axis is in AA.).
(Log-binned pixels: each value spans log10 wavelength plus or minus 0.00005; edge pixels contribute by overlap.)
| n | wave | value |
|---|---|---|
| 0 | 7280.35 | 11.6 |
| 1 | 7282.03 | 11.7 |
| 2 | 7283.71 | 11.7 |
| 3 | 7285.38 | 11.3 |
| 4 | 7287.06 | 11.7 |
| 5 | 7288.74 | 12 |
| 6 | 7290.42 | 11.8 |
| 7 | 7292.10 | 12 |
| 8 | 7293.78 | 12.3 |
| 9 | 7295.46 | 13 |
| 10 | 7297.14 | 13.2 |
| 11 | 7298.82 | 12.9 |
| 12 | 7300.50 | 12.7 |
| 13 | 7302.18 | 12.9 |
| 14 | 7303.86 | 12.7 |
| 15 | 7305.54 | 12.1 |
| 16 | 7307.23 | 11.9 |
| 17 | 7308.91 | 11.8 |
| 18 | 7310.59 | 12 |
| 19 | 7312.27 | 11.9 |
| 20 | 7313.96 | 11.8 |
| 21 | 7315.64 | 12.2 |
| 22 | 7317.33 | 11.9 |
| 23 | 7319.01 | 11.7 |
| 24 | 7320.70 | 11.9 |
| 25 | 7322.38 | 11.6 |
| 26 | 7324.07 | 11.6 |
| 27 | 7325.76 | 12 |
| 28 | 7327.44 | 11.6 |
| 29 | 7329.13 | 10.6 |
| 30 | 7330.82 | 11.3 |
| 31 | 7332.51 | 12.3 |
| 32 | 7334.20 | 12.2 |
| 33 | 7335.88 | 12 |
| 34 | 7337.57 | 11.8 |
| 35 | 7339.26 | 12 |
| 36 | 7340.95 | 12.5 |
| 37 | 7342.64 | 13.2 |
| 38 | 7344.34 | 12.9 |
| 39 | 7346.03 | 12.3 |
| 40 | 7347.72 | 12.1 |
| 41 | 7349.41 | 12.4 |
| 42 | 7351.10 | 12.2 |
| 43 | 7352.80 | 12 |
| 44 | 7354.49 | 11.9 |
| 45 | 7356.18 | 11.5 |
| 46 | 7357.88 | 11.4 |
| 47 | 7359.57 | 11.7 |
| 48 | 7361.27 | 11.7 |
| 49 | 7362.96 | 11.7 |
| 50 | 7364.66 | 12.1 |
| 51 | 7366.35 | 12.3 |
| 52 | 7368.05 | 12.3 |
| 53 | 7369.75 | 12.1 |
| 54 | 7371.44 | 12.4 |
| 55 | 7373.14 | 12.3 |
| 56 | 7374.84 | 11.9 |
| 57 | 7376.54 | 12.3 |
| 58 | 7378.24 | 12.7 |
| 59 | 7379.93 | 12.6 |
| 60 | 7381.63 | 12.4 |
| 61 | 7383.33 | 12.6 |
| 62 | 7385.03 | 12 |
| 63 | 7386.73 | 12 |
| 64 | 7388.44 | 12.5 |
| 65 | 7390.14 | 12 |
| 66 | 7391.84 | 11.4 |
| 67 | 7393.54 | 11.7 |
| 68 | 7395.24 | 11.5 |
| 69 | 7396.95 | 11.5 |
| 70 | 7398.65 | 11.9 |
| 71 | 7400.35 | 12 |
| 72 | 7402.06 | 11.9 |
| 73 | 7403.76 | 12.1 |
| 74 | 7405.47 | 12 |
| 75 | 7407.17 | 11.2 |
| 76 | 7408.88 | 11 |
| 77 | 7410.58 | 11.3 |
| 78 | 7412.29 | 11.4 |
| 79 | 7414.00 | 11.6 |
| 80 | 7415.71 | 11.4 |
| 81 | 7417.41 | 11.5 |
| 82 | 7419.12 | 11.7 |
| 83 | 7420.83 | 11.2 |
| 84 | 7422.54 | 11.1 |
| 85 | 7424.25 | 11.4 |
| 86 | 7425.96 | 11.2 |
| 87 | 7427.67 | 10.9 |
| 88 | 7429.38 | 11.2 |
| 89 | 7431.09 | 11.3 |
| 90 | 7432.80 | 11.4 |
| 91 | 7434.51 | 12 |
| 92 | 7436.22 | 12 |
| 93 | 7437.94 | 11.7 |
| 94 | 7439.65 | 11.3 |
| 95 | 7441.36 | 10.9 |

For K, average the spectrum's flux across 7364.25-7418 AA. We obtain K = 11.9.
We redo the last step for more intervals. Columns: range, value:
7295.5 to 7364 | 12.1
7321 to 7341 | 11.8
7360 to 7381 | 12.2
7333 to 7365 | 12.1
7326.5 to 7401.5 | 12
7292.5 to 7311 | 12.5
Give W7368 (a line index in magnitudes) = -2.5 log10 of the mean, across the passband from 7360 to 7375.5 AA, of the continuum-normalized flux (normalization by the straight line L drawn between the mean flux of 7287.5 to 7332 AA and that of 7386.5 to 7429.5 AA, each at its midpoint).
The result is -0.03 mag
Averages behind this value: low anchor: 12.1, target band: 12.1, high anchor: 11.6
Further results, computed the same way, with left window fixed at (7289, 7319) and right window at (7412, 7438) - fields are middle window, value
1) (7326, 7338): 0.034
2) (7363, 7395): -0.038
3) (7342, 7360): -0.017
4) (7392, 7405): -0.016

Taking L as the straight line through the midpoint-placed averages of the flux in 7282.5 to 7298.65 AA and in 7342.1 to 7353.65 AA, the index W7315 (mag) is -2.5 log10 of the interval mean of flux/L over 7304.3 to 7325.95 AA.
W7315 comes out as 0.03 mag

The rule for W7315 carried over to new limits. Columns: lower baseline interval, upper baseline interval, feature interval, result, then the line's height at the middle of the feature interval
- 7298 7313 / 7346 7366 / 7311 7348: 0.014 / 12.1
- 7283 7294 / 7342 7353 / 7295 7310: -0.054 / 12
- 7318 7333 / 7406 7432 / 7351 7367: -0.031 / 11.5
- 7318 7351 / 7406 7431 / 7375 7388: -0.067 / 11.6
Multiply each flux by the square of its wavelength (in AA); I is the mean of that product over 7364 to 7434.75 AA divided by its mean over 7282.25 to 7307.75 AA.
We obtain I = 0.99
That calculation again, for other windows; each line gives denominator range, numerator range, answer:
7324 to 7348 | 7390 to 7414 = 0.98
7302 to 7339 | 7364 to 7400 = 1.04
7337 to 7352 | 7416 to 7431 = 0.93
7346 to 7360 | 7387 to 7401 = 1.00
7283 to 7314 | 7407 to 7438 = 0.96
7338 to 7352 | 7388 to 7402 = 0.96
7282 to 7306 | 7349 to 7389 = 1.01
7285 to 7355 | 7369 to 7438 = 0.99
